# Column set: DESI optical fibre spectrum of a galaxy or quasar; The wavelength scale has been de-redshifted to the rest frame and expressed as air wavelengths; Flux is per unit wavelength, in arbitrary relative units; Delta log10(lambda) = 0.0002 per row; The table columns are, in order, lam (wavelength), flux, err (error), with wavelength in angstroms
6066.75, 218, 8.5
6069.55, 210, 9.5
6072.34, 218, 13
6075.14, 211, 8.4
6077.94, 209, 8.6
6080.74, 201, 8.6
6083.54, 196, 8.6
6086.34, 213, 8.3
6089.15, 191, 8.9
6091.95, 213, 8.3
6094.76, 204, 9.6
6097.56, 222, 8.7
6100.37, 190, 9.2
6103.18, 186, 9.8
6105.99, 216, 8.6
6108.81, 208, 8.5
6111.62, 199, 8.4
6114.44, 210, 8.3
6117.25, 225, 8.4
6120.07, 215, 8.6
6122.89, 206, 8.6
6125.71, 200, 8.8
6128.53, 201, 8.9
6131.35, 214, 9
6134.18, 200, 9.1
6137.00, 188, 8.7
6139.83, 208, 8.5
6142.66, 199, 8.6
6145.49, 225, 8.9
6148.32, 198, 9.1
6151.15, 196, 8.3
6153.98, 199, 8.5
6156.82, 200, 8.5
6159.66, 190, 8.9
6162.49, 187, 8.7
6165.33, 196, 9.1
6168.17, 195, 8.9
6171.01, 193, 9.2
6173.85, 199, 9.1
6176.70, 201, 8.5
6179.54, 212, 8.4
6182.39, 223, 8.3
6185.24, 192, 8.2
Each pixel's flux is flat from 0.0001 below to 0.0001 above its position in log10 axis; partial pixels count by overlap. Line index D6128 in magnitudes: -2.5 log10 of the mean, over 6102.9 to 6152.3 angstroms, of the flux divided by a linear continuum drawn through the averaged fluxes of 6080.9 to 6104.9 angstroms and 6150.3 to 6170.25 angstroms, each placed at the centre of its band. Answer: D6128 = -0.04 mag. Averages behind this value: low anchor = 202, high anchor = 195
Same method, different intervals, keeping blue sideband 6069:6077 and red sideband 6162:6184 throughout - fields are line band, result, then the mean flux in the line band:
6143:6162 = 0.02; 201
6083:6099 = 0.02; 207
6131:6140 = 0.03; 200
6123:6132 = 0.01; 204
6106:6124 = -0.01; 211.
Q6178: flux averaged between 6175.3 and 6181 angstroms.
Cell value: 207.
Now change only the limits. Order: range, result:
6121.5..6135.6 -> 204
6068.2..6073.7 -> 214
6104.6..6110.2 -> 212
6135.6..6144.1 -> 198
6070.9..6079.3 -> 213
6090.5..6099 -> 213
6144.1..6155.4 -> 205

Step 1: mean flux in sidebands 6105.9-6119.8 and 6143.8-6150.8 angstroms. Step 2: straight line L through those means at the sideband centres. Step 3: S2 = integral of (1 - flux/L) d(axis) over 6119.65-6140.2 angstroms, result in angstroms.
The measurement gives 0.7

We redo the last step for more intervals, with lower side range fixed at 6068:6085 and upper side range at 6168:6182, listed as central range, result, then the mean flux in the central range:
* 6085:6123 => -0.18 angstroms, 207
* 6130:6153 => 0.07 angstroms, 203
